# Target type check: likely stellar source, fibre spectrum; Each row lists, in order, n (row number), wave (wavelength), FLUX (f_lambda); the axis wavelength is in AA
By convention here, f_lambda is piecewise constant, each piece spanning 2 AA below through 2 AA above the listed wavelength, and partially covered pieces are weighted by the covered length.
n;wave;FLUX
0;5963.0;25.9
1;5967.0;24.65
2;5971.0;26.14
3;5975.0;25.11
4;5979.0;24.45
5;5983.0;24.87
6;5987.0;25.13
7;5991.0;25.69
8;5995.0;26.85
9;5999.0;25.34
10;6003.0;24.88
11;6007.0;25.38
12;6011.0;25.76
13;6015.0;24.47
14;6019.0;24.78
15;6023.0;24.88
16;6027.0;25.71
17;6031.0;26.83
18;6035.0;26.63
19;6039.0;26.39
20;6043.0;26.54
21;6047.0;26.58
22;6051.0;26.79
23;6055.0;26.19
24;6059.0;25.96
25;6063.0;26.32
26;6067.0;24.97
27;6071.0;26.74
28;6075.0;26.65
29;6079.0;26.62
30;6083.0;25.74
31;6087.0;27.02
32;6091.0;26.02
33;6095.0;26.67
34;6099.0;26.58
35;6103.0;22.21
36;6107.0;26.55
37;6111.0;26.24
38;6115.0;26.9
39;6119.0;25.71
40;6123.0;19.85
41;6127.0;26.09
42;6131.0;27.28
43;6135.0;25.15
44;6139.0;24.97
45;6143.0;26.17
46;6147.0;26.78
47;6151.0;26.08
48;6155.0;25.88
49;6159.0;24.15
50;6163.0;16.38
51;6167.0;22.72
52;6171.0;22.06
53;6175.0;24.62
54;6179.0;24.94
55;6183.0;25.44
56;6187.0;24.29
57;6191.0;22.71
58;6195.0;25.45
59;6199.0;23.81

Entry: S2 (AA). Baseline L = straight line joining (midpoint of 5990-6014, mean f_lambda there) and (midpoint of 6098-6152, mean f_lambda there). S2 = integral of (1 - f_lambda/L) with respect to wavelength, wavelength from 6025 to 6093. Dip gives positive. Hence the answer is -2.2 AA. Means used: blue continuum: 25.6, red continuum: 25.4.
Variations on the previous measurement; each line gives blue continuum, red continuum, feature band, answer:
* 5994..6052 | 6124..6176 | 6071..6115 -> -1.87 AA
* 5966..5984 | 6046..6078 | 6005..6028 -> 0.46 AA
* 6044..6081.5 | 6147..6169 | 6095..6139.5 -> -1.21 AA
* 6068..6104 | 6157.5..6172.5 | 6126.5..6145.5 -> -2.42 AA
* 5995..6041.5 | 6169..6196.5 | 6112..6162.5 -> -1.19 AA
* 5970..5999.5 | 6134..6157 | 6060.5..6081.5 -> -0.47 AA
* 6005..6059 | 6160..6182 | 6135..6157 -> -2.75 AA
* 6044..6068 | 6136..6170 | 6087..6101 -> -0.62 AA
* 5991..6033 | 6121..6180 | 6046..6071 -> -1.10 AA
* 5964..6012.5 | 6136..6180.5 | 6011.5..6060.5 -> -1.91 AA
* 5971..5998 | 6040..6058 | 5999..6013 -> 0.23 AA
